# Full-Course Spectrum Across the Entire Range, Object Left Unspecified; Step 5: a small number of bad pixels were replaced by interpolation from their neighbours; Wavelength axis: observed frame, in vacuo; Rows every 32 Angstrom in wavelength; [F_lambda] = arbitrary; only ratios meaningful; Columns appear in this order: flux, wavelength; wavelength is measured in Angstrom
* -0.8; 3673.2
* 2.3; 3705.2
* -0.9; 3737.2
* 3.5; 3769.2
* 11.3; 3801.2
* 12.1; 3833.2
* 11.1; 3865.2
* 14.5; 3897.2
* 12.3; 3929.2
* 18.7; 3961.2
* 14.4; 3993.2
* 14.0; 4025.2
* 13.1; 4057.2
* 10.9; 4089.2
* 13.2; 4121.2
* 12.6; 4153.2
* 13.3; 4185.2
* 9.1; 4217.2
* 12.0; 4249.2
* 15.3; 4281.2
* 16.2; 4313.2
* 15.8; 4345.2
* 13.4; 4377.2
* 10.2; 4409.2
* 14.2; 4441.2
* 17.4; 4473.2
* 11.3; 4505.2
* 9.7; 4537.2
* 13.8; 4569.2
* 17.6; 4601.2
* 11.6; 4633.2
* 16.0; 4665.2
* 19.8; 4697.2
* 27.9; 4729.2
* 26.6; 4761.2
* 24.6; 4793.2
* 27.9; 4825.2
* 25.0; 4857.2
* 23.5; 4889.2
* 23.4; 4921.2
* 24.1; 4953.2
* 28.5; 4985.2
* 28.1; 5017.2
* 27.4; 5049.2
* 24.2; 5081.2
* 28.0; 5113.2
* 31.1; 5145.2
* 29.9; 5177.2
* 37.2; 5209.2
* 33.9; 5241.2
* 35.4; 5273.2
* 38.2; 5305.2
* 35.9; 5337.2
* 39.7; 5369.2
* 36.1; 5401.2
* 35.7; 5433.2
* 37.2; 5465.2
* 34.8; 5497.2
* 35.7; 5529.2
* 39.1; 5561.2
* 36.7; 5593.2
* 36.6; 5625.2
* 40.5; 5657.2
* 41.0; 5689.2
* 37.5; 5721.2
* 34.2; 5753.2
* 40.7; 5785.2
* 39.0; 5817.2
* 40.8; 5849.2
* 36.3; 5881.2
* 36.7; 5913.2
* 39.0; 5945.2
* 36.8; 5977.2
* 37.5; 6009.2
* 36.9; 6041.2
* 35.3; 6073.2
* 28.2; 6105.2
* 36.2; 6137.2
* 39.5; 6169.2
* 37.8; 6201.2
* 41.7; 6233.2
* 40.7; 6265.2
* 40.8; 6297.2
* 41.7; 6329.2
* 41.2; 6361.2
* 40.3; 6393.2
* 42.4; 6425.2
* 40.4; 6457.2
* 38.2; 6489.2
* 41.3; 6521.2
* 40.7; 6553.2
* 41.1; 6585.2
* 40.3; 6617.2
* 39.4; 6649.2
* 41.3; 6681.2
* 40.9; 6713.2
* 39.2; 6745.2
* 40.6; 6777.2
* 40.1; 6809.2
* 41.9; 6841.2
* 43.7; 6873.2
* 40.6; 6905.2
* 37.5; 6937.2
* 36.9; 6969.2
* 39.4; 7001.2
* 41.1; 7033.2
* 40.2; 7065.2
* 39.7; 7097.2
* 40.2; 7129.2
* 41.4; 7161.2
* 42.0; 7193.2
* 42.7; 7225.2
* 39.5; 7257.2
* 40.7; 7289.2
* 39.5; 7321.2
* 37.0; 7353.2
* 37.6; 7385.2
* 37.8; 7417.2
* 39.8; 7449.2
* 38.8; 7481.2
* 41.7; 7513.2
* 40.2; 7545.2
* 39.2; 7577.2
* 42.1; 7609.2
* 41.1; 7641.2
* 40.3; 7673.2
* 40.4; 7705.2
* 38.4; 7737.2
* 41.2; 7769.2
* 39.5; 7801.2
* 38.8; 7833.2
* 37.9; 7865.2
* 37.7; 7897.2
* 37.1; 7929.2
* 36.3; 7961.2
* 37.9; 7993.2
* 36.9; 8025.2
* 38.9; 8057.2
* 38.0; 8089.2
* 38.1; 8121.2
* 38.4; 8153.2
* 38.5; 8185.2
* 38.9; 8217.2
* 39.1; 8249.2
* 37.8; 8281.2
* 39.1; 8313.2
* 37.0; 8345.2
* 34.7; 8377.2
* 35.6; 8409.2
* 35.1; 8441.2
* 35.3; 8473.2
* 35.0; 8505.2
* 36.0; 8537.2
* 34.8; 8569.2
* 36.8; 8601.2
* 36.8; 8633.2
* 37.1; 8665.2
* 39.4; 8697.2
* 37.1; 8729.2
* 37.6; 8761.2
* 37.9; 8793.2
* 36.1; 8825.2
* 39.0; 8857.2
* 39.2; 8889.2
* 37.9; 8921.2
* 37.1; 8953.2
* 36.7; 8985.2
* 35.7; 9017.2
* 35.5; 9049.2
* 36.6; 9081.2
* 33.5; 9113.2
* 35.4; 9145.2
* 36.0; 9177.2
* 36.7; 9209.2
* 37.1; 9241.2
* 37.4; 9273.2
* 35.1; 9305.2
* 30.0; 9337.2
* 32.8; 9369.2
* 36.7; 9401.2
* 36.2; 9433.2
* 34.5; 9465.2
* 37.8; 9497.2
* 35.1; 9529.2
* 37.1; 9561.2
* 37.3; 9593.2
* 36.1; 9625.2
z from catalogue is 0.18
